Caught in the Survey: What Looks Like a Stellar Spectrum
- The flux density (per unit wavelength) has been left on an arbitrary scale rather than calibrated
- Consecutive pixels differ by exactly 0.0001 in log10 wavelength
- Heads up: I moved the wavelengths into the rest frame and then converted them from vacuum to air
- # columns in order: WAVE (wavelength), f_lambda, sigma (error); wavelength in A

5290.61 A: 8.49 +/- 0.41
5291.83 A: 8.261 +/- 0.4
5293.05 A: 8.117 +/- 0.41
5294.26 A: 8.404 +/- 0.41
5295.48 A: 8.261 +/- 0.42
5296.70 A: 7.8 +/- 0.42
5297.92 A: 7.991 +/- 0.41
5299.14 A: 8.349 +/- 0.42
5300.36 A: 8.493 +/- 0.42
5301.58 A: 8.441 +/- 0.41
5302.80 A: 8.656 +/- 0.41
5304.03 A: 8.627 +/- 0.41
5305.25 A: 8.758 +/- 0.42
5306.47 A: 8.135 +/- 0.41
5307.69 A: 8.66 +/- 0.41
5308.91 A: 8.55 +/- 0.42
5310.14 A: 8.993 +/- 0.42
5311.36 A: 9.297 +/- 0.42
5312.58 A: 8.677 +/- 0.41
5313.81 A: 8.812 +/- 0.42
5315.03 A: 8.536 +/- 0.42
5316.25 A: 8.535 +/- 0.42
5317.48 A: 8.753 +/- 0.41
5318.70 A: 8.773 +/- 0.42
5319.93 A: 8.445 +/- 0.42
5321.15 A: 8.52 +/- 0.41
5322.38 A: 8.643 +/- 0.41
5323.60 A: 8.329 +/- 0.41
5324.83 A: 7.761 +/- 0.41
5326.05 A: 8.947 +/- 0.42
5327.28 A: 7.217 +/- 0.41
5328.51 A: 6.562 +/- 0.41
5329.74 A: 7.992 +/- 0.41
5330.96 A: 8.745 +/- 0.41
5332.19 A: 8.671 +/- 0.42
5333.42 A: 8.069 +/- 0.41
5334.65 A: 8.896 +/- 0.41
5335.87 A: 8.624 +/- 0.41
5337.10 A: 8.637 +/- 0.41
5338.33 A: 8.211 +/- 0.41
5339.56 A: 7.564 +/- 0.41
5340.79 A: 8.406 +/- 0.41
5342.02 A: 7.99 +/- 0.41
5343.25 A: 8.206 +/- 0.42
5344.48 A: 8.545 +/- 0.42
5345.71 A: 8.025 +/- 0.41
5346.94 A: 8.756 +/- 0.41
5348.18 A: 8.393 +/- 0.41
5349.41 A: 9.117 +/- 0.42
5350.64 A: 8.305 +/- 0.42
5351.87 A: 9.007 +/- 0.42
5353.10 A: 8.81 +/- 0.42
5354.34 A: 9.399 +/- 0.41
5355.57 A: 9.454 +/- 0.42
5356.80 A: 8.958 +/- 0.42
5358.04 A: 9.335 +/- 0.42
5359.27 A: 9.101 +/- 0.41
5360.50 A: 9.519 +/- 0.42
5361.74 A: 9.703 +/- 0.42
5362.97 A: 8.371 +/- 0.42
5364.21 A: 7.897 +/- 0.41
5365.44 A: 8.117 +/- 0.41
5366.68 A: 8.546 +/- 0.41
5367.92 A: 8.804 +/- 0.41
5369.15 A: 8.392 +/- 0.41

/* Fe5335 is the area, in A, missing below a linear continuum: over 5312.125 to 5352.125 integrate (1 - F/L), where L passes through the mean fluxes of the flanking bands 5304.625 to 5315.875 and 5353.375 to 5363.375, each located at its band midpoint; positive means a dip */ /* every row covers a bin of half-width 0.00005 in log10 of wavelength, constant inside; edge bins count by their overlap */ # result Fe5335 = 2.6 A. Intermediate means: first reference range 8.71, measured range 8.38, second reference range 9.23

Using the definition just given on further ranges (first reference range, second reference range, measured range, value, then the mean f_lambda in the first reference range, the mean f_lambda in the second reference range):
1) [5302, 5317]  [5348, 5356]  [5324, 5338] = 1.0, 8.68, 8.95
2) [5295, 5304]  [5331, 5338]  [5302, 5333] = -0.1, 8.3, 8.58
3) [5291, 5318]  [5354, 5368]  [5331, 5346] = 0.7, 8.5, 8.93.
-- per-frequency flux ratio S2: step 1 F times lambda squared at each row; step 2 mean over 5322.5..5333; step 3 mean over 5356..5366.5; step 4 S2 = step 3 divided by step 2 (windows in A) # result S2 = 1.11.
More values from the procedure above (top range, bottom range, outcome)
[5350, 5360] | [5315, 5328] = 1.09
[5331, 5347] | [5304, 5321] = 0.97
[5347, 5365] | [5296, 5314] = 1.07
